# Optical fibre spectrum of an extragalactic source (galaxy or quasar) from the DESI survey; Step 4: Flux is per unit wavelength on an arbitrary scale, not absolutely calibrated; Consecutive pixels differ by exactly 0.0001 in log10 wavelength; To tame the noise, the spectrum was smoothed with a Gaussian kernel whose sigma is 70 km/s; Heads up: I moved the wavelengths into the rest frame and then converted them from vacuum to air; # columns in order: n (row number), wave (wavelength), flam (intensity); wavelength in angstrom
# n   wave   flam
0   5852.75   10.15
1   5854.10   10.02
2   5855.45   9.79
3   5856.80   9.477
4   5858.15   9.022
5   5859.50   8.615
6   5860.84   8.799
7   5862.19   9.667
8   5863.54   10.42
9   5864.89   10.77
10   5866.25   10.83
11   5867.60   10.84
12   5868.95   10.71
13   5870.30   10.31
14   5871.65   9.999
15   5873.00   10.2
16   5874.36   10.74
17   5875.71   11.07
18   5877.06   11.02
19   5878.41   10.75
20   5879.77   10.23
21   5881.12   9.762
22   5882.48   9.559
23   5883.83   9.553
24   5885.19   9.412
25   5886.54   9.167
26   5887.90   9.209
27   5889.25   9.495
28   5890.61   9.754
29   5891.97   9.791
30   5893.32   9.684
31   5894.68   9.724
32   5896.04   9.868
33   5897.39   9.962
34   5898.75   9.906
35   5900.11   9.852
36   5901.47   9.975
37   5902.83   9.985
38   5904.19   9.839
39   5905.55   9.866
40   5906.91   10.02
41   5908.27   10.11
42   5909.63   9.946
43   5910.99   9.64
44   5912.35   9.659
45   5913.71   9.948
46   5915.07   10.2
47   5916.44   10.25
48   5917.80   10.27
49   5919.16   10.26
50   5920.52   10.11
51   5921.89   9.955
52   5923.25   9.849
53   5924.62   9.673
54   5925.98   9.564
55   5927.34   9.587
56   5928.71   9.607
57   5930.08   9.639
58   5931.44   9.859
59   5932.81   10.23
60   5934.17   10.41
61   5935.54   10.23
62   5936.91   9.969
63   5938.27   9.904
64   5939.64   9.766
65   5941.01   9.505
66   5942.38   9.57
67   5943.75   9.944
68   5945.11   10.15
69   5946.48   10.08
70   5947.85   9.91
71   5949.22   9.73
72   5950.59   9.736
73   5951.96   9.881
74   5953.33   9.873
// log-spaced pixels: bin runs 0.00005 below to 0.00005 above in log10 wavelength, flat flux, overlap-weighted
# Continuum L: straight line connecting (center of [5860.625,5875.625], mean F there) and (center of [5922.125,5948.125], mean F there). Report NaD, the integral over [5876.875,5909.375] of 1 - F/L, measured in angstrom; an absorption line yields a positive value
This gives 1.1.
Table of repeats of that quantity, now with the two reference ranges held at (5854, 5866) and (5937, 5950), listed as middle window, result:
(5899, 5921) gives -0.5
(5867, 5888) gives -1.1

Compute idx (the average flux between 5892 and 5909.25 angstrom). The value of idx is 9.9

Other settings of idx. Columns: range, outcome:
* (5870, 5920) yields 9.97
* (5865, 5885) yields 10.4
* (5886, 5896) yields 9.57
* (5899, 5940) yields 9.94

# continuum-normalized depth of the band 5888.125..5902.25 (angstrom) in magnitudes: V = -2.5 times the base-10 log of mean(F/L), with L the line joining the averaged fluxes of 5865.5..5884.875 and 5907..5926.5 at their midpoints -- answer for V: 0.04 mag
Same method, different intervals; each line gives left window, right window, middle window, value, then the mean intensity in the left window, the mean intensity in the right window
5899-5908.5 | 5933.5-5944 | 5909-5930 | 0.00 mag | 9.94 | 9.9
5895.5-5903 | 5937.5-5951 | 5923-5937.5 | 0.00 mag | 9.92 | 9.84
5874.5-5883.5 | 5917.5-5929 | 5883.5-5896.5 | 0.08 mag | 10.4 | 9.87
